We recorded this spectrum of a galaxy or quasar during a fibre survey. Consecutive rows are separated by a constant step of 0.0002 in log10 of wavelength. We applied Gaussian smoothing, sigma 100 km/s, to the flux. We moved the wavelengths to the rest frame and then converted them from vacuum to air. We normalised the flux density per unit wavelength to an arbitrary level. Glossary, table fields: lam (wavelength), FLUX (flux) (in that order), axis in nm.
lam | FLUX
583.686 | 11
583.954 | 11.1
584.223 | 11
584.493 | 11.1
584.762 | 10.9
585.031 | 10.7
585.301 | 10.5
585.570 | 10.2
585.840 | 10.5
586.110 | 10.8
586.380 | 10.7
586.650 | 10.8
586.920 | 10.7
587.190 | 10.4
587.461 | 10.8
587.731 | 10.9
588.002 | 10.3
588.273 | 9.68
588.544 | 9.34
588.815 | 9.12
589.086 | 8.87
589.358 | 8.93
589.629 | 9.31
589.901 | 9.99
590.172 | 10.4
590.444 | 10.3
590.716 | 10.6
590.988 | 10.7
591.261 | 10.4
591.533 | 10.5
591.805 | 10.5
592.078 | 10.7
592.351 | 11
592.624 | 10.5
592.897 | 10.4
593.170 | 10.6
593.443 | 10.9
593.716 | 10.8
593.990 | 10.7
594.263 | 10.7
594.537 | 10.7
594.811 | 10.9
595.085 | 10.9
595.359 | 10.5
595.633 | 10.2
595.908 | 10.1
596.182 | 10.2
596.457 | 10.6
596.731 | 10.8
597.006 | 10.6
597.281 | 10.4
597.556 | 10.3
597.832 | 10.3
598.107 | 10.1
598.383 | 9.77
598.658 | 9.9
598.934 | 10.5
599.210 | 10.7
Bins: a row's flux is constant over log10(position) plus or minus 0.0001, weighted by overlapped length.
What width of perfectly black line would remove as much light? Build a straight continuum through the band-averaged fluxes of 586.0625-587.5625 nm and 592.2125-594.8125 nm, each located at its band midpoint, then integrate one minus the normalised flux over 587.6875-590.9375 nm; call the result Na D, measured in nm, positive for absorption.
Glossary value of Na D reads 0.272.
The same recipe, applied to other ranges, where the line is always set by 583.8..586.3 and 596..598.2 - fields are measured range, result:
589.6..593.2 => 0.04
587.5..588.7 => 0.06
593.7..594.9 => -0.03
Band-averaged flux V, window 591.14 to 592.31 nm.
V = 10.6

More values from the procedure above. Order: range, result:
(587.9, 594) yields 10.2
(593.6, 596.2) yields 10.6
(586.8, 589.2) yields 10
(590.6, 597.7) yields 10.6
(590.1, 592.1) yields 10.5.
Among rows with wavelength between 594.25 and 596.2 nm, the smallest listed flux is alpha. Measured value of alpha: 10.1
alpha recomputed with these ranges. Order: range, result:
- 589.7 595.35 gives 9.99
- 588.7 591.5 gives 8.87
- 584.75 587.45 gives 10.2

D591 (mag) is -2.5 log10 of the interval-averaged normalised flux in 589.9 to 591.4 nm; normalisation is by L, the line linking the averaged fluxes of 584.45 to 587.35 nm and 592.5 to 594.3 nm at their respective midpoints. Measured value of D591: 0.02 mag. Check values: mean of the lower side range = 10.7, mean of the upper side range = 10.7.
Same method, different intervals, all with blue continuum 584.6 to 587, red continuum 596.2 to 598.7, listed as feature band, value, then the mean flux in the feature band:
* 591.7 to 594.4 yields -0.02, 10.7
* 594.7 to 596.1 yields -0.01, 10.5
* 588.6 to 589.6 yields 0.17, 9.04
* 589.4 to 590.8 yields 0.05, 10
